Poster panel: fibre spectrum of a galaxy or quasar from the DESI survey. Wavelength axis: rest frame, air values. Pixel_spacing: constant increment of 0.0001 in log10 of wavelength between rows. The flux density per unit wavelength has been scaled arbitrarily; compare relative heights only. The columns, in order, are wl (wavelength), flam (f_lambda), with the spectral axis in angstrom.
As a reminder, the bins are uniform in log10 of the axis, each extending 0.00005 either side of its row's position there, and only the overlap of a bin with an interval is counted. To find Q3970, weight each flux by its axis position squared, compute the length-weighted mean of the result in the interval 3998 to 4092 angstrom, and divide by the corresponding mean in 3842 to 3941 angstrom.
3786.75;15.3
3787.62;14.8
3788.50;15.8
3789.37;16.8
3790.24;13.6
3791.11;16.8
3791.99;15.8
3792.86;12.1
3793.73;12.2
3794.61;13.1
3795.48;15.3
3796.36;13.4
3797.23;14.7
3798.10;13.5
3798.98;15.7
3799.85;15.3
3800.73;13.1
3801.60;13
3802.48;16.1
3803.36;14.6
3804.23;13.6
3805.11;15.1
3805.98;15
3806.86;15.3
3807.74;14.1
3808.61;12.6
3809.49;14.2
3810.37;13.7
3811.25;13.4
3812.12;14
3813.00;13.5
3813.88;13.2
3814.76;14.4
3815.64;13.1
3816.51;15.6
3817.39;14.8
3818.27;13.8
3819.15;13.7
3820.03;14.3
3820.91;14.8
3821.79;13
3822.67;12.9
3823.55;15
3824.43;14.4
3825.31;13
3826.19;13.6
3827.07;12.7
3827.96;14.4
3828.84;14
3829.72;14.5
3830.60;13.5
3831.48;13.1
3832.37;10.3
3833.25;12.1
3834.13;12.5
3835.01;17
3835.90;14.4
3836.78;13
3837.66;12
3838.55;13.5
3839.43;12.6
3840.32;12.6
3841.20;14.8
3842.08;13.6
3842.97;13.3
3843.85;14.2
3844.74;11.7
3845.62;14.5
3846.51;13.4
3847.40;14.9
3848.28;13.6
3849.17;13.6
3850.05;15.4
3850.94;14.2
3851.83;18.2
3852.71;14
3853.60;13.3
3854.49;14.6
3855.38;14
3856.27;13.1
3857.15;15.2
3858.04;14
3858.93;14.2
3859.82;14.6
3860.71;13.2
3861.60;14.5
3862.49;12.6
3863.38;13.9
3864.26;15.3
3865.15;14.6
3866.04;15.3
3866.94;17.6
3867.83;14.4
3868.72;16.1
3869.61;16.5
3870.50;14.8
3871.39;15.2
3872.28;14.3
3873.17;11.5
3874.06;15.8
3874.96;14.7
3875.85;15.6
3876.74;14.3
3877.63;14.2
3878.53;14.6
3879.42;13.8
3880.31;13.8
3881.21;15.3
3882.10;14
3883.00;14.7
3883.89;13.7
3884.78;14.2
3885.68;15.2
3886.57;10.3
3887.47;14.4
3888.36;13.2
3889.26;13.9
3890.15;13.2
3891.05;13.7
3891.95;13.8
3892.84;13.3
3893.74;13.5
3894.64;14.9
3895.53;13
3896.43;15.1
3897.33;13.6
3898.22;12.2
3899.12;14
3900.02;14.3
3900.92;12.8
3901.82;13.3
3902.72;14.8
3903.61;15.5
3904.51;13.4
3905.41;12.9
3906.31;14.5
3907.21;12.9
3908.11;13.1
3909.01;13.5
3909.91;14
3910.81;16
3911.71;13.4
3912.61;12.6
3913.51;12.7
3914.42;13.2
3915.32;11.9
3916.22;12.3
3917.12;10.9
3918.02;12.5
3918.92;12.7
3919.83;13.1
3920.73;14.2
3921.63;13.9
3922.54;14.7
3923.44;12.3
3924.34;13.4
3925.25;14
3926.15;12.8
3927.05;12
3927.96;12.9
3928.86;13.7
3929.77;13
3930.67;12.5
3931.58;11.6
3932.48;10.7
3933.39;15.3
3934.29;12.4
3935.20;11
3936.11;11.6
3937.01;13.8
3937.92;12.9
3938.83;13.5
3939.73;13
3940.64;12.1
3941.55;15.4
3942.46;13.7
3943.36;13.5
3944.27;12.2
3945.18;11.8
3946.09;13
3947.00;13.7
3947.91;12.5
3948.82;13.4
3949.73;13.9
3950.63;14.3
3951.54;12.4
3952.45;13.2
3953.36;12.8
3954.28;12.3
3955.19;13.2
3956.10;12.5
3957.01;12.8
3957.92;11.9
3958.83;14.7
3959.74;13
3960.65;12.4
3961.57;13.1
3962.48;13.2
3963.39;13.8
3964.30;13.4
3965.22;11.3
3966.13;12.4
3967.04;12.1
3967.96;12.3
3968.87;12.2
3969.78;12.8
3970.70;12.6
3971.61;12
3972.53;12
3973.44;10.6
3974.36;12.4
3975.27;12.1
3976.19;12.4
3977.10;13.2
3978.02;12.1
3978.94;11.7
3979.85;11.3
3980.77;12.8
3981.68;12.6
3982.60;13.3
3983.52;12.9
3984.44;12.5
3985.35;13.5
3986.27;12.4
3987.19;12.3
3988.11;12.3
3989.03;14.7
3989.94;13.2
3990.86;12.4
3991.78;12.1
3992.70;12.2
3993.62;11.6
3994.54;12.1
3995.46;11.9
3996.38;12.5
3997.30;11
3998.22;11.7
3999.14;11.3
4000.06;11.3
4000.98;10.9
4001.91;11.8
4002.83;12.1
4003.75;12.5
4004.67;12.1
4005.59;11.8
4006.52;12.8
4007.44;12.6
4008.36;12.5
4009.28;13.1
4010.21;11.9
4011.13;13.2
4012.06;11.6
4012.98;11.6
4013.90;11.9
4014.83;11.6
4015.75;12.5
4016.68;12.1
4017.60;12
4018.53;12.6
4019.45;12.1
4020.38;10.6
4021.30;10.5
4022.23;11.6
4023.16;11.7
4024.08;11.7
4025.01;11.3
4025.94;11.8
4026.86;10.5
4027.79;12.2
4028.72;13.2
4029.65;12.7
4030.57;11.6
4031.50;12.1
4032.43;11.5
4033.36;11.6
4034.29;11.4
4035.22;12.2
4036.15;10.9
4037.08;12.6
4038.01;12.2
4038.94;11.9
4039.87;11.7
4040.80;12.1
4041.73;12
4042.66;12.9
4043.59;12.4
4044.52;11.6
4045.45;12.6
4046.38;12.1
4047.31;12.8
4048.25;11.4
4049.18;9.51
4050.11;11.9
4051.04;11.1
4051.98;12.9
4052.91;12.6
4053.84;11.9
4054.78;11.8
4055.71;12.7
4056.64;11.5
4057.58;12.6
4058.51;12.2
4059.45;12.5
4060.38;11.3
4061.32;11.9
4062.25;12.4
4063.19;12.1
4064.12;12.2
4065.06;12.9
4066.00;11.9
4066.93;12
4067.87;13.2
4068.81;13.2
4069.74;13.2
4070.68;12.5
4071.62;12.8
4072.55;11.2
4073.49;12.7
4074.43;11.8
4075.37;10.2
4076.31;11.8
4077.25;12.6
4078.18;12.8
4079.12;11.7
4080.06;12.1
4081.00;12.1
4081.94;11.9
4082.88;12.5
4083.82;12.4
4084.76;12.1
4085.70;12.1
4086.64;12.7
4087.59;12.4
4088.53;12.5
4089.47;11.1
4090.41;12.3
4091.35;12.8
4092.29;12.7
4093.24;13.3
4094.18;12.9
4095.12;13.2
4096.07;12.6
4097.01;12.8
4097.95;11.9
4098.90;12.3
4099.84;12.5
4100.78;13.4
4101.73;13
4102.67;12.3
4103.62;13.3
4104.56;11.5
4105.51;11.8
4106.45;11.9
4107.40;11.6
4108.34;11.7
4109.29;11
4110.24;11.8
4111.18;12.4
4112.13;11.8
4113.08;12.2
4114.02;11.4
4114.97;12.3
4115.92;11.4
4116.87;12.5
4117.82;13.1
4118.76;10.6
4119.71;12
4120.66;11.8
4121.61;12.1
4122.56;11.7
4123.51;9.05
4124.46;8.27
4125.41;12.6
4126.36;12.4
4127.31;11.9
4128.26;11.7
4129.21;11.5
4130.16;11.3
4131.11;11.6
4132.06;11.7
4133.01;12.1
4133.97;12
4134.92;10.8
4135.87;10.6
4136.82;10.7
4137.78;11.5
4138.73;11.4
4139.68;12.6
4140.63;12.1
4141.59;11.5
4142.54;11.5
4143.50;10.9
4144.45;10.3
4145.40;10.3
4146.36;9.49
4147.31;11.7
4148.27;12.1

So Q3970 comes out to 0.95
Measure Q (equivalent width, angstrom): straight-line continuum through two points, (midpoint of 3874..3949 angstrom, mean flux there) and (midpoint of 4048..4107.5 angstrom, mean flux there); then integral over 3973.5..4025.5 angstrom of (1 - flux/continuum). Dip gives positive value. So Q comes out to 2.7 angstrom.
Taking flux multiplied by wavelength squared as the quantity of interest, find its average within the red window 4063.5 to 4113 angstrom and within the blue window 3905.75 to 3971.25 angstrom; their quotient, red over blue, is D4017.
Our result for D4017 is 1.02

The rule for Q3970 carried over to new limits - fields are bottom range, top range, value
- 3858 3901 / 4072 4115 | 0.96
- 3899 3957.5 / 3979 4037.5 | 0.96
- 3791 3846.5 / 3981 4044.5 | 0.96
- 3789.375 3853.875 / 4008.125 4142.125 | 0.98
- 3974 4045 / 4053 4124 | 1.05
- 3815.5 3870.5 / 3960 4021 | 0.94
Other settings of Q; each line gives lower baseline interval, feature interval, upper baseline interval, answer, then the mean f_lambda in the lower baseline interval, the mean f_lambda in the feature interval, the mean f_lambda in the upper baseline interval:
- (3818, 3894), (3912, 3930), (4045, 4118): 0.7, 14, 12.9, 12.2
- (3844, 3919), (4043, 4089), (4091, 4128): 1.0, 14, 12.2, 12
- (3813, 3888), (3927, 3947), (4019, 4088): 0.5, 14.1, 12.8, 12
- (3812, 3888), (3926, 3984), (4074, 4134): 2.2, 14.1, 12.7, 12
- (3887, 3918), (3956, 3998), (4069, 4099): 1.7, 13.5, 12.5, 12.3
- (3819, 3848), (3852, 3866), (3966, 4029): -0.9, 13.6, 14.2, 12.1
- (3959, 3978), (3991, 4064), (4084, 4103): 3.3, 12.5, 11.9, 12.5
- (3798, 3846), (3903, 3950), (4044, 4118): 0.2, 13.8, 13.1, 12.2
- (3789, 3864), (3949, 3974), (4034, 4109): 0.5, 14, 12.7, 12.2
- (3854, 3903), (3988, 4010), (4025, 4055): 0.6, 14.2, 12.2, 11.9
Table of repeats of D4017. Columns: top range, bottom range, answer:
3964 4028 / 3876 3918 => 0.93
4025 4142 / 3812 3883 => 0.96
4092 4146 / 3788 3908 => 0.96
